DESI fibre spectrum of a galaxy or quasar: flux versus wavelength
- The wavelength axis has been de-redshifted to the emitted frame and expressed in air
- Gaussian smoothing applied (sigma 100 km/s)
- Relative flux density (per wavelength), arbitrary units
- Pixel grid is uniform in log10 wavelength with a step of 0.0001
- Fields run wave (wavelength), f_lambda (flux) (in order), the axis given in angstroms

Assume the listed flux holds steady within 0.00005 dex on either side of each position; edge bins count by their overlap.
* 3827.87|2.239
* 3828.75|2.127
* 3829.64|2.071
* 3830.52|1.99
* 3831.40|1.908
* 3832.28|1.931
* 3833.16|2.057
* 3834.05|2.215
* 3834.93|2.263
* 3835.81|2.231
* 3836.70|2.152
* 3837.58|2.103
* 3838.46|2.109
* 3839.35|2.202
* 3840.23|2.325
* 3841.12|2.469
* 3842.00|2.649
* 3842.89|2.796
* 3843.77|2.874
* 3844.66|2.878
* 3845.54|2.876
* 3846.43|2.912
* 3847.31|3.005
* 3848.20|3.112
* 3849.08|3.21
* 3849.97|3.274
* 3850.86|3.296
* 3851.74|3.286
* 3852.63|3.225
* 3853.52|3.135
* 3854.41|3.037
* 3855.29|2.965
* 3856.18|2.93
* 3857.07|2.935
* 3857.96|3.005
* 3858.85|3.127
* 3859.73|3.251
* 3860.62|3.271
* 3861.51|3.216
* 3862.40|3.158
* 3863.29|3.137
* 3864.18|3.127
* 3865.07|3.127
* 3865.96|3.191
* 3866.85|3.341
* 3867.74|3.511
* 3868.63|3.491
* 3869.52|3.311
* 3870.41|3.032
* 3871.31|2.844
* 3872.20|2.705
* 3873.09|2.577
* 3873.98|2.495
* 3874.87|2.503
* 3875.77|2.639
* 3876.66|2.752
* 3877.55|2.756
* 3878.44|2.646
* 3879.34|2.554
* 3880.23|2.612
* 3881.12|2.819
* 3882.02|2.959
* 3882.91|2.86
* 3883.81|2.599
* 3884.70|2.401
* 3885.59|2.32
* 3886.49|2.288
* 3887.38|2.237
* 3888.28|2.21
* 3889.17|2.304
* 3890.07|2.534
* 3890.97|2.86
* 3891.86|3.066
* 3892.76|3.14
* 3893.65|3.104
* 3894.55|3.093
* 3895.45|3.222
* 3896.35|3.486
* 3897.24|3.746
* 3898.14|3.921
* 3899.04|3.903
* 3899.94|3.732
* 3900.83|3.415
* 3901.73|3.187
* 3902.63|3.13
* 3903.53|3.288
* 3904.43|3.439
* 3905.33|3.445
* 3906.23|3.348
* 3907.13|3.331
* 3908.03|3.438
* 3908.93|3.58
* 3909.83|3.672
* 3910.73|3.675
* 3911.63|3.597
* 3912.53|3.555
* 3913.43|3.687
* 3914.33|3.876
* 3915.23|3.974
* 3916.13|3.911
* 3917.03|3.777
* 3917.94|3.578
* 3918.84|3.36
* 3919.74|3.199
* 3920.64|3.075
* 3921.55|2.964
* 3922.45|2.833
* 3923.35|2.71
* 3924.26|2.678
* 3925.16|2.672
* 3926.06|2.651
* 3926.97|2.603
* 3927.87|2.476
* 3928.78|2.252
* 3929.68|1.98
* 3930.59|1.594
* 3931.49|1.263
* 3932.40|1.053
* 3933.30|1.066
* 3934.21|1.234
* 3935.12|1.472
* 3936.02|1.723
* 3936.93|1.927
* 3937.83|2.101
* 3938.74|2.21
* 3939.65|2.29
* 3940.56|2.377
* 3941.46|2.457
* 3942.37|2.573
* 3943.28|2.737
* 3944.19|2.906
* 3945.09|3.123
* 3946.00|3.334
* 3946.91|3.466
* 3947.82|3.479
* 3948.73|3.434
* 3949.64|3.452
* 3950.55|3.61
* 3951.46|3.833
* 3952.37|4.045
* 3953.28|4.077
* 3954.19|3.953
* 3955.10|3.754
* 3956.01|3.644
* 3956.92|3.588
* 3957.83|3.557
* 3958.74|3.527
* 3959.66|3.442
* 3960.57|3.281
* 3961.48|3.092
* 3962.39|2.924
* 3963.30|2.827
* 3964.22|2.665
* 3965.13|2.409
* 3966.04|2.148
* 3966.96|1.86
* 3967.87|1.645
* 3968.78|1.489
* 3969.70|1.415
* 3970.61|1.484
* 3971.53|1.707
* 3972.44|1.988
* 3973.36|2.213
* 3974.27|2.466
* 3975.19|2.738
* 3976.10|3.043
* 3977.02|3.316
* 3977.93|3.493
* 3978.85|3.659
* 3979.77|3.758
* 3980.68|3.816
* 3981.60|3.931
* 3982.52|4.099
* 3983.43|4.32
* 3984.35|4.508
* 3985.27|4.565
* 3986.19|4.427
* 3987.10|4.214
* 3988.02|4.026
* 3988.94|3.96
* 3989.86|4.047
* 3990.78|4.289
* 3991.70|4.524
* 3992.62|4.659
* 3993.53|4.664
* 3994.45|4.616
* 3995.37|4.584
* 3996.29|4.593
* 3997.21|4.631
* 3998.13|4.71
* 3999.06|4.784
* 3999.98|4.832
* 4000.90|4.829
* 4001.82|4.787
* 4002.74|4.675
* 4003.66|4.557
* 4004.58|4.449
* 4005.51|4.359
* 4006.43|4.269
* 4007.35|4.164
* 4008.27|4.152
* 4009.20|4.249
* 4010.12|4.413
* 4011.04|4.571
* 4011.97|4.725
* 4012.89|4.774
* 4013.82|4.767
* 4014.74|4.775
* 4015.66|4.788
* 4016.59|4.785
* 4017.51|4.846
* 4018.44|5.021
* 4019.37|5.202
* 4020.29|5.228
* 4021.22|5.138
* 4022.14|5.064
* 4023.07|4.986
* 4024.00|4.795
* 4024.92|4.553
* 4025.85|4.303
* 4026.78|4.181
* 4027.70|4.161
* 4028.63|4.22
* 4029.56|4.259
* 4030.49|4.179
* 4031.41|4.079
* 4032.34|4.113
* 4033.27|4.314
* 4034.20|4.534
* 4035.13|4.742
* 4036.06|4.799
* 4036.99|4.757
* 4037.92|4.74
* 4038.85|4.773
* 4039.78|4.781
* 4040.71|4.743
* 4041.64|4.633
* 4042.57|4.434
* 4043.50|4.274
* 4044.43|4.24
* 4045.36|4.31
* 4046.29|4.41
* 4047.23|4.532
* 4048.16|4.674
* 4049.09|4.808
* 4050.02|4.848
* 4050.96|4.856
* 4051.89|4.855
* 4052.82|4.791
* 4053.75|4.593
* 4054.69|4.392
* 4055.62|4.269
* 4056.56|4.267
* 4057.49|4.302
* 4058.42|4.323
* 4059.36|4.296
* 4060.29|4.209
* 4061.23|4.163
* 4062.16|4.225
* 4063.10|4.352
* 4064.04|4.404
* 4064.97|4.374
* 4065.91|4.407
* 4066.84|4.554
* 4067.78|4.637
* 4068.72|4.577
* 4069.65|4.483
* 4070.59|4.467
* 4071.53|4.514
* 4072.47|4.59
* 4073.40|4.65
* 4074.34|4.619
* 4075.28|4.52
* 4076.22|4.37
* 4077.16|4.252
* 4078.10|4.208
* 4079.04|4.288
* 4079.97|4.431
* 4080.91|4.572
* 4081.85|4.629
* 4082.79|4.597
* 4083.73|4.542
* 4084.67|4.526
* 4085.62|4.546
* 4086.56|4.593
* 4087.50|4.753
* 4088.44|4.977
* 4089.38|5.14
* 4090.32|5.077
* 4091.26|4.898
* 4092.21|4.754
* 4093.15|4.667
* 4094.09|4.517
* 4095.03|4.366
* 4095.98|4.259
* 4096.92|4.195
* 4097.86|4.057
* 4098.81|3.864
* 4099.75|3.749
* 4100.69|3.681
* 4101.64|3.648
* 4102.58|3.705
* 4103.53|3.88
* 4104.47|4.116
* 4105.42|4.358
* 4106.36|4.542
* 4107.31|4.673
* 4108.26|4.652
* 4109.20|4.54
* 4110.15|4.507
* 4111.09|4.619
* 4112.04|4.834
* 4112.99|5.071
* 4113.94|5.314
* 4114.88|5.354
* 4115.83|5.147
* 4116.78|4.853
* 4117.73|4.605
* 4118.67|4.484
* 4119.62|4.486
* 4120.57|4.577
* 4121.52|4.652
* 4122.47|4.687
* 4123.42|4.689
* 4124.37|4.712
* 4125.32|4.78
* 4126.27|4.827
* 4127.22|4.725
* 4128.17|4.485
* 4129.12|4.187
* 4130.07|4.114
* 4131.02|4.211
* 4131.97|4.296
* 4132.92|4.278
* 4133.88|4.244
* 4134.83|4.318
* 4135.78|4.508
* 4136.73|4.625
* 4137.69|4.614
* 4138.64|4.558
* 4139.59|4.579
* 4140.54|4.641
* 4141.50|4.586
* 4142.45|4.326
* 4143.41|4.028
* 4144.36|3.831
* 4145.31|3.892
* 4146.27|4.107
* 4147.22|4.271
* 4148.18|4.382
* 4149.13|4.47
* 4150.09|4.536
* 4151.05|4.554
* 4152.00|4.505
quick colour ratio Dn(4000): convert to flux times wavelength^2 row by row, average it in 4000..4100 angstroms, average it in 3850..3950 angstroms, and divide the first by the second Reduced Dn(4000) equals 1.67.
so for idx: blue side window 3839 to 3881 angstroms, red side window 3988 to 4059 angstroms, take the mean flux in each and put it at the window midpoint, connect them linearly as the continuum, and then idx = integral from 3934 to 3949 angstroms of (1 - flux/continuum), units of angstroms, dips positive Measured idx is 4.9 angstroms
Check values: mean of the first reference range 2.95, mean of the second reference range 4.57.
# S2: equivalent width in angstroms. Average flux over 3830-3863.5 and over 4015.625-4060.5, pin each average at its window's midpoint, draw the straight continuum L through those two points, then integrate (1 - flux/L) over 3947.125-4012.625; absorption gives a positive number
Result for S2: 5.6 angstroms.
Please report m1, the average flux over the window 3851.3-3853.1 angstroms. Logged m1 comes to 3.25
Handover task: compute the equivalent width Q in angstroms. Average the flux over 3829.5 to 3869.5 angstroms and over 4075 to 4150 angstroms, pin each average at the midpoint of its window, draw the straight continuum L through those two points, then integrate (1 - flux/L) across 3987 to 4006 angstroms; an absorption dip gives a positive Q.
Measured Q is -3.9 angstroms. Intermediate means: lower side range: 2.82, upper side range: 4.48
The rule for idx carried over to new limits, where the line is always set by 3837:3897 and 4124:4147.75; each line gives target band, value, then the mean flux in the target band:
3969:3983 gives 2.6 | 2.86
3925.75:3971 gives 9.6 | 2.63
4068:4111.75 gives -3.3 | 4.44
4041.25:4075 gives -4.5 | 4.48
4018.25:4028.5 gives -2.7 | 4.76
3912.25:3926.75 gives -0.5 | 3.27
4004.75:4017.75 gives -3.0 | 4.54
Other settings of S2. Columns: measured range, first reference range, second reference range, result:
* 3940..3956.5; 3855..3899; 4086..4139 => 0.4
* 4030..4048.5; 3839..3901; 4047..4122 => -1.4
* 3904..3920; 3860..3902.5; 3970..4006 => -1.6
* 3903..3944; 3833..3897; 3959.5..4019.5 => 6.3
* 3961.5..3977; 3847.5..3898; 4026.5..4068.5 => 6.3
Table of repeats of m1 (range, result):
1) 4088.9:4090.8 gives 5.12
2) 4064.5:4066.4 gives 4.41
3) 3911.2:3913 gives 3.58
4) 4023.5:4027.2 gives 4.46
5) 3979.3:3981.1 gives 3.79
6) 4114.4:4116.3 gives 5.26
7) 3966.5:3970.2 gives 1.6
